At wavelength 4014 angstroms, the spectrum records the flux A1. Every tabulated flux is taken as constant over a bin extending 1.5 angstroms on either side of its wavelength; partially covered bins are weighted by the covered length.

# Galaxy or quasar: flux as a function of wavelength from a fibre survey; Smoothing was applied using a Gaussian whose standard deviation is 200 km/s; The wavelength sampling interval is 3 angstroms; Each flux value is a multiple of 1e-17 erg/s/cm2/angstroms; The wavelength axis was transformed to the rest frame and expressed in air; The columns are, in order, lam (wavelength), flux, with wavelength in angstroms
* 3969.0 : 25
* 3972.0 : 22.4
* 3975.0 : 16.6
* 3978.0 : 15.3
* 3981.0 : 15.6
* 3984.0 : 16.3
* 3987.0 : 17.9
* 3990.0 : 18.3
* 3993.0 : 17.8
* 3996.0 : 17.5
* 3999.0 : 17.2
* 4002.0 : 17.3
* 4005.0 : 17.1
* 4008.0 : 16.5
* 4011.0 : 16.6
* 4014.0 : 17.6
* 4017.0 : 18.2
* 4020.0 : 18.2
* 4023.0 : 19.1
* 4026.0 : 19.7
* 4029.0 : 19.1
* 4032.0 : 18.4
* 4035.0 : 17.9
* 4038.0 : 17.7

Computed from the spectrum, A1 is 17.6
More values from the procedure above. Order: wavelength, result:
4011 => 16.6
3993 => 17.8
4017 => 18.2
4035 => 17.9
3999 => 17.2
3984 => 16.3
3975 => 16.6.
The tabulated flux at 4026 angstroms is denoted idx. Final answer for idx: 19.7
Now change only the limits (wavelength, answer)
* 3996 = 17.5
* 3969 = 25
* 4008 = 16.5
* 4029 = 19.1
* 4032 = 18.4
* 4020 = 18.2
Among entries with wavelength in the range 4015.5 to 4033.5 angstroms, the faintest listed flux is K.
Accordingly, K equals 18.2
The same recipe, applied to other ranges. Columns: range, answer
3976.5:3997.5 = 15.3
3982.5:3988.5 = 16.3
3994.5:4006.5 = 17.1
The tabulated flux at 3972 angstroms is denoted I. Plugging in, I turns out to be 22.4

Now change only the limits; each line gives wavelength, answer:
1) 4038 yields 17.7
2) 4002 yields 17.3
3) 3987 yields 17.9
